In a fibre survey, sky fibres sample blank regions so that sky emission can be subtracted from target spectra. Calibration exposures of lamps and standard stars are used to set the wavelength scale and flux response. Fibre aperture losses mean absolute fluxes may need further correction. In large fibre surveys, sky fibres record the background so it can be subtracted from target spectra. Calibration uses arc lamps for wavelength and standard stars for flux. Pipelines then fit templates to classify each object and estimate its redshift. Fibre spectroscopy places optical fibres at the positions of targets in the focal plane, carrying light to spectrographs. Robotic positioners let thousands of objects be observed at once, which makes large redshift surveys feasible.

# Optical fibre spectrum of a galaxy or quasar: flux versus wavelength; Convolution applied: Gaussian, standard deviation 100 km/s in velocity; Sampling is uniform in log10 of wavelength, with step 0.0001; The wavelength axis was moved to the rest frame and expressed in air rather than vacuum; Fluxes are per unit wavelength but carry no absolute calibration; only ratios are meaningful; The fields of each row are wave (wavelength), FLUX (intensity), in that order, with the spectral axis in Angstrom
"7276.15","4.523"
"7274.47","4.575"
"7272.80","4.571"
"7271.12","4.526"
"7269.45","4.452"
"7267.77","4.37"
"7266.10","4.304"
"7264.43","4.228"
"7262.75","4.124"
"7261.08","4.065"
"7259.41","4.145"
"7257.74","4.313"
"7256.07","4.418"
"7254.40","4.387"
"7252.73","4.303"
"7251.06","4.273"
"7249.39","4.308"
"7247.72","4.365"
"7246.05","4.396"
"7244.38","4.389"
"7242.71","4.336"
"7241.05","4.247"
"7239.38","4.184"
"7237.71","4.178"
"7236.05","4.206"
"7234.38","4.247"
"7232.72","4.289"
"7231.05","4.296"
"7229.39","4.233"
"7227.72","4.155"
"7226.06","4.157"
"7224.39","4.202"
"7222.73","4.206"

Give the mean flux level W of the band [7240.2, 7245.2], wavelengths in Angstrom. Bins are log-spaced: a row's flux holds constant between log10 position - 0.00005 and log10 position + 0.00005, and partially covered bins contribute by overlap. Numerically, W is 4.33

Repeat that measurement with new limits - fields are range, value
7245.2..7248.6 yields 4.37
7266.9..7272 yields 4.45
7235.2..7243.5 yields 4.23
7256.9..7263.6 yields 4.16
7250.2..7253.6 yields 4.29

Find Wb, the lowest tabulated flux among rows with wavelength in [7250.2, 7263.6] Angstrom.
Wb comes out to 4.065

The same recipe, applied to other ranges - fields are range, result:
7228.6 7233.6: 4.233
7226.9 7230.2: 4.155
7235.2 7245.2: 4.178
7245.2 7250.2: 4.308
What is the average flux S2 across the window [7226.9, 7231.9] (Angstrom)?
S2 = 4.22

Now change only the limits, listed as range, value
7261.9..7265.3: 4.17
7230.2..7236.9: 4.26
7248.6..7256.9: 4.34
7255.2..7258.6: 4.37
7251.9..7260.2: 4.32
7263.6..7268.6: 4.31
